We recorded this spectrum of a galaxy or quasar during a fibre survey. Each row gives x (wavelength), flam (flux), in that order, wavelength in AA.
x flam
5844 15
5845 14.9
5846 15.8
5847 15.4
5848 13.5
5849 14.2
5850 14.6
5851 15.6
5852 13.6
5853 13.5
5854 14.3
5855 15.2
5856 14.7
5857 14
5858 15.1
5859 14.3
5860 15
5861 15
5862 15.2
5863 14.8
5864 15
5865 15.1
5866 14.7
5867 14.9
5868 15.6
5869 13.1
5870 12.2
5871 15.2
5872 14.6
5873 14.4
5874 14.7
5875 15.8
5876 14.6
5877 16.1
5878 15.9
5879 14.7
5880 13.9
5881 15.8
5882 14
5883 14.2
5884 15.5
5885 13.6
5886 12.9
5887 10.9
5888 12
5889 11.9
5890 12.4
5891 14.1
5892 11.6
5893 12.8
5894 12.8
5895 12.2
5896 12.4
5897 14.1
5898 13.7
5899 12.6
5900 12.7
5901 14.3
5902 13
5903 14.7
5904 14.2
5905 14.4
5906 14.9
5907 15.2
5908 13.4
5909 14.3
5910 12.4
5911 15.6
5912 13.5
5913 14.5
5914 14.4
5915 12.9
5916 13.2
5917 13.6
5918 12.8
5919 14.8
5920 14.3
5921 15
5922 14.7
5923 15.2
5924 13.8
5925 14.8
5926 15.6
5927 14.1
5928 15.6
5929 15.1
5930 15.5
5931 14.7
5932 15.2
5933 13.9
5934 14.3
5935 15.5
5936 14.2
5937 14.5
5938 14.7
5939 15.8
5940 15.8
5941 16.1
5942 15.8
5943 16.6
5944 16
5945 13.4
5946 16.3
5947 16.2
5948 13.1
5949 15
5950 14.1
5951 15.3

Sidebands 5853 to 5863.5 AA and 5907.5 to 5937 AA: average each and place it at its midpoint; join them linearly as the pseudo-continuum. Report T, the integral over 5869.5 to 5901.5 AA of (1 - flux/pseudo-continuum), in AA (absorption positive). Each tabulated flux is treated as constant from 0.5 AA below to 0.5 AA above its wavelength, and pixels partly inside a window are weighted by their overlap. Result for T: 1.89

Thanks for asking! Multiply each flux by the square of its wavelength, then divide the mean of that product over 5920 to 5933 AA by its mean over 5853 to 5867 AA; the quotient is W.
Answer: 1.03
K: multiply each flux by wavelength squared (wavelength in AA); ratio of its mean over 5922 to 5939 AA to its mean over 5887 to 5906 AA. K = 1.14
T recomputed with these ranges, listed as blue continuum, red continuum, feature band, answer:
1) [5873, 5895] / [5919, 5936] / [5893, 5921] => 1.2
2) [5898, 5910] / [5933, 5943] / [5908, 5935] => 0.3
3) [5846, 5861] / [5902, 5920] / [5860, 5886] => -0.6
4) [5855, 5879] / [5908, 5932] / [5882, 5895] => 1.5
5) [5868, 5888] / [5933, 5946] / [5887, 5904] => 1.9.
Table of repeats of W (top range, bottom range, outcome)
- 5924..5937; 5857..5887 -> 1.03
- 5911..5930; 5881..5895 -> 1.12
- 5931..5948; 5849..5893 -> 1.09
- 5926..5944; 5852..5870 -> 1.07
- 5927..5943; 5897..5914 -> 1.09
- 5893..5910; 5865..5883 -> 0.93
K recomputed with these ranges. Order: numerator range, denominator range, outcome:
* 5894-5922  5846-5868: 0.96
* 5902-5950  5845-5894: 1.05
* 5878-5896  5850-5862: 0.92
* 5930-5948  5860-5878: 1.05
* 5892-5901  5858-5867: 0.88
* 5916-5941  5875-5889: 1.06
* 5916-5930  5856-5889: 1.03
